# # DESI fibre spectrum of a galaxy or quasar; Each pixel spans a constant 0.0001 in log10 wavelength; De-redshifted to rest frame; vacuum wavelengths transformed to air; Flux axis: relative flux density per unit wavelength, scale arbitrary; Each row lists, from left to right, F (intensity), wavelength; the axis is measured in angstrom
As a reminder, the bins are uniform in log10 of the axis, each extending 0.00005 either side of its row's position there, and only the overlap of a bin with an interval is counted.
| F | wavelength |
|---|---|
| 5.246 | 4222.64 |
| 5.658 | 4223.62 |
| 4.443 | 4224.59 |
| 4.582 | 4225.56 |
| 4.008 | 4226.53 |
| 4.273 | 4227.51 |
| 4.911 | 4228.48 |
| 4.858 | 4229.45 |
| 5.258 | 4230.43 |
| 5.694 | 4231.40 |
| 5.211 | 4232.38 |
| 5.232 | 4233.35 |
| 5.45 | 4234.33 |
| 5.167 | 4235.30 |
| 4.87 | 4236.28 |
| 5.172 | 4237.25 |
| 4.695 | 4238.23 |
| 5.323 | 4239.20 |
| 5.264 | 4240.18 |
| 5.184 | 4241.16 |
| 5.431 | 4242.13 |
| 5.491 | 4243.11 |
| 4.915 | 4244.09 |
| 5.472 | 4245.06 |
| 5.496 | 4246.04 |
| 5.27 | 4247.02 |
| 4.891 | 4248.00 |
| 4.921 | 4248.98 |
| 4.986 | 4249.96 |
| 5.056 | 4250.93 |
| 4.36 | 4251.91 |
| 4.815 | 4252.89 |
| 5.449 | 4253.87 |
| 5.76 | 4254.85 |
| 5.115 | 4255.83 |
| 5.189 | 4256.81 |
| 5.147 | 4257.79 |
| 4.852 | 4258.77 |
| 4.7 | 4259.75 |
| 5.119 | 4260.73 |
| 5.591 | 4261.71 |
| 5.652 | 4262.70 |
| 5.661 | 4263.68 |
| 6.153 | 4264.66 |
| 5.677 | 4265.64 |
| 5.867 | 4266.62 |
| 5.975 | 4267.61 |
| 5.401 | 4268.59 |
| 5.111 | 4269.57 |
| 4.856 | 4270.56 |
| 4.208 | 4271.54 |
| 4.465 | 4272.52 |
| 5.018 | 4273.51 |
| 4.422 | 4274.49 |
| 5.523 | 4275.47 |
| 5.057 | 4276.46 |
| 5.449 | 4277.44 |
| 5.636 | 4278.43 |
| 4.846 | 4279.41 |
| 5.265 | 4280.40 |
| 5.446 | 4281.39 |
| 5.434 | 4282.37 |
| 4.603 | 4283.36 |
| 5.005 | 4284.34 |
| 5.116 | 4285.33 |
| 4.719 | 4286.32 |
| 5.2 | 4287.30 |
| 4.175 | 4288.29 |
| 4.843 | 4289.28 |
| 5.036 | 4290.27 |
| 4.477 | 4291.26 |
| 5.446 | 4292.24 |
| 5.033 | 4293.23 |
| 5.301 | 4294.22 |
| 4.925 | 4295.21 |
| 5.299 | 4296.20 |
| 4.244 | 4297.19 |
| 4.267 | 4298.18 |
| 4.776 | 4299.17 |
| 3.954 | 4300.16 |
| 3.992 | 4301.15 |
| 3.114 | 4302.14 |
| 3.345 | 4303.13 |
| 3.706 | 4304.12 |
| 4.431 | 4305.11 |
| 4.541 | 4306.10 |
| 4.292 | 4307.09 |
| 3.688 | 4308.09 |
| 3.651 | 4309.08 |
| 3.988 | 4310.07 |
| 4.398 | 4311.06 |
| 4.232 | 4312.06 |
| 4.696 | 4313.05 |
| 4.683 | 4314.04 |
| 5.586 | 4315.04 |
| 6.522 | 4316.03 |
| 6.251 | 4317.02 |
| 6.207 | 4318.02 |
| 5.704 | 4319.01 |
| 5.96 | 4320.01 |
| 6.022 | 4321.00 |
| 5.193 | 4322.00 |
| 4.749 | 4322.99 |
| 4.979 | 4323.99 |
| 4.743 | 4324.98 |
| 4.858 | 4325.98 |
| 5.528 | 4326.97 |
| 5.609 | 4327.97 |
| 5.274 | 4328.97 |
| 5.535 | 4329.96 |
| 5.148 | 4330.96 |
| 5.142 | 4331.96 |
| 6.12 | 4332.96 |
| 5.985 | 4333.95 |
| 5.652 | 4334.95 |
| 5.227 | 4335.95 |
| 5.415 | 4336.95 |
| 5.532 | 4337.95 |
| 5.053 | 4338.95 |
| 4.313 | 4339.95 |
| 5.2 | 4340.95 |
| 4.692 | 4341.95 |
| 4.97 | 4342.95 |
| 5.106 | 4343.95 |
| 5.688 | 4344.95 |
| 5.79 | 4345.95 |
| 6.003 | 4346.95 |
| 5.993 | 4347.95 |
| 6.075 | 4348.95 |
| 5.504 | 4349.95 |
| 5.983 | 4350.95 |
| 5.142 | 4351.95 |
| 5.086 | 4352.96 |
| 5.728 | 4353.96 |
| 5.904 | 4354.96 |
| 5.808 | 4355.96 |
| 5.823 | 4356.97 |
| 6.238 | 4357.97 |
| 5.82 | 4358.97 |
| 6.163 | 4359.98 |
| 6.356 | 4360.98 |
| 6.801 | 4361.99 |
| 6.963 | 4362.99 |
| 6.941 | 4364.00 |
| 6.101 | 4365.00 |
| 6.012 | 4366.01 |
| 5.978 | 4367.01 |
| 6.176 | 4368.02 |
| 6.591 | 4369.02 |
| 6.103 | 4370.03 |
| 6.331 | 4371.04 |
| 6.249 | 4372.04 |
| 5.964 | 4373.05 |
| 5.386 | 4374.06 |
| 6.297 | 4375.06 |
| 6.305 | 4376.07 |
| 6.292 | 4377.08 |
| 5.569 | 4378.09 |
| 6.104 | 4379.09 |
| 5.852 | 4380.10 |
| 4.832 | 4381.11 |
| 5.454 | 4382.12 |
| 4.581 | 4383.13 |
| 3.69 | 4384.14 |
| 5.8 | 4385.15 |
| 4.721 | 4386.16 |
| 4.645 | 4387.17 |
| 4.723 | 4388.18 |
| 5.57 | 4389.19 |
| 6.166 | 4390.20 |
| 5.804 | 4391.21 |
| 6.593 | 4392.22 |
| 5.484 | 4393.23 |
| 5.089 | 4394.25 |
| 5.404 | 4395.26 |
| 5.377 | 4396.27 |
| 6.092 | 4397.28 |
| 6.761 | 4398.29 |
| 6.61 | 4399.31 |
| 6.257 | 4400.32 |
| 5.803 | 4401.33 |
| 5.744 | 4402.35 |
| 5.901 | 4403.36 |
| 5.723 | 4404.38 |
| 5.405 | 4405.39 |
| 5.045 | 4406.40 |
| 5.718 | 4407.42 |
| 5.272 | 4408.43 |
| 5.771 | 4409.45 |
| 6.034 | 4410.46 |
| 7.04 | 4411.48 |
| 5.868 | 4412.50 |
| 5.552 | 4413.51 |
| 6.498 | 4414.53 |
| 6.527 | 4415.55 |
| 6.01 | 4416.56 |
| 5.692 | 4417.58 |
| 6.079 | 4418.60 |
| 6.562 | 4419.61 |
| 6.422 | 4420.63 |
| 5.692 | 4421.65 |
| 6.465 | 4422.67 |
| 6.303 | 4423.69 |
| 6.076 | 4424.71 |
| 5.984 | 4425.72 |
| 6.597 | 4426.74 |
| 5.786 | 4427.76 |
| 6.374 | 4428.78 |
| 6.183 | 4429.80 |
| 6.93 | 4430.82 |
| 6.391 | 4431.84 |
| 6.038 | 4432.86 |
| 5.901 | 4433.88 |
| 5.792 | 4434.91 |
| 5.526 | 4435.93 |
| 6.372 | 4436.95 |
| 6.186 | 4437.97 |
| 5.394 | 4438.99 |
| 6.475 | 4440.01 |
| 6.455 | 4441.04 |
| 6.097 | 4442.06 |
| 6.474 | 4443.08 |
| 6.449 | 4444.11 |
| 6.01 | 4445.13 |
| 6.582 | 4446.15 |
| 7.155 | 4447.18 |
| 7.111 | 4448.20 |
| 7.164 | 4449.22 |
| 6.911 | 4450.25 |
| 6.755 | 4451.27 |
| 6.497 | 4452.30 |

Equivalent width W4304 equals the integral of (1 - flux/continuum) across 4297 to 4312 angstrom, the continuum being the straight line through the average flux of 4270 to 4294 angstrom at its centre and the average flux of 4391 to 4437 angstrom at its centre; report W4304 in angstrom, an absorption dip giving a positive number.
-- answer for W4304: 3.27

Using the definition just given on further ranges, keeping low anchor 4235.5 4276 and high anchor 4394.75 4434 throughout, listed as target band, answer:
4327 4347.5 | 0.91 angstrom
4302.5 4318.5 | 2.51 angstrom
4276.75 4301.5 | 2.11 angstrom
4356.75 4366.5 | -0.97 angstrom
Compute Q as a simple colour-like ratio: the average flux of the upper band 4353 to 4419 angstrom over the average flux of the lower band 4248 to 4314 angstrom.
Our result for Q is 1.2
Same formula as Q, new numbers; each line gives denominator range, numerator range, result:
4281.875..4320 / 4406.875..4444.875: 1.30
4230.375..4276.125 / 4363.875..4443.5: 1.14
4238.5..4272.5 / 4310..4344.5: 1.01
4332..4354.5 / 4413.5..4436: 1.13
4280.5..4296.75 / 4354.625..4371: 1.25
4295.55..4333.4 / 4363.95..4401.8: 1.19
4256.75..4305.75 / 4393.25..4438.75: 1.22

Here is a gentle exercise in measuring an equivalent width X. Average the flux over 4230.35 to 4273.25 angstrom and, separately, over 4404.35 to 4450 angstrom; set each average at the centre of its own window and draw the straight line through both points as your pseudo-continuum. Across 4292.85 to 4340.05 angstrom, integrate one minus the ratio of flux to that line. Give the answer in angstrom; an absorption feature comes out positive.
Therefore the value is 5.35 angstrom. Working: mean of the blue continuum 5.22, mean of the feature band 4.94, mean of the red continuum 6.17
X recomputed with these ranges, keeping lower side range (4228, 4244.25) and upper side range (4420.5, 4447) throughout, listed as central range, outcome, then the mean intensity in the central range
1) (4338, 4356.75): 1.0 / 5.45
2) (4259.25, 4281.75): 0.4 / 5.26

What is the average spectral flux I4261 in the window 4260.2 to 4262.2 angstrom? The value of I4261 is 5.35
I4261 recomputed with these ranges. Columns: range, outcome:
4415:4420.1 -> 6.18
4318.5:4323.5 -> 5.53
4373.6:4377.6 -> 6.08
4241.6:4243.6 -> 5.46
